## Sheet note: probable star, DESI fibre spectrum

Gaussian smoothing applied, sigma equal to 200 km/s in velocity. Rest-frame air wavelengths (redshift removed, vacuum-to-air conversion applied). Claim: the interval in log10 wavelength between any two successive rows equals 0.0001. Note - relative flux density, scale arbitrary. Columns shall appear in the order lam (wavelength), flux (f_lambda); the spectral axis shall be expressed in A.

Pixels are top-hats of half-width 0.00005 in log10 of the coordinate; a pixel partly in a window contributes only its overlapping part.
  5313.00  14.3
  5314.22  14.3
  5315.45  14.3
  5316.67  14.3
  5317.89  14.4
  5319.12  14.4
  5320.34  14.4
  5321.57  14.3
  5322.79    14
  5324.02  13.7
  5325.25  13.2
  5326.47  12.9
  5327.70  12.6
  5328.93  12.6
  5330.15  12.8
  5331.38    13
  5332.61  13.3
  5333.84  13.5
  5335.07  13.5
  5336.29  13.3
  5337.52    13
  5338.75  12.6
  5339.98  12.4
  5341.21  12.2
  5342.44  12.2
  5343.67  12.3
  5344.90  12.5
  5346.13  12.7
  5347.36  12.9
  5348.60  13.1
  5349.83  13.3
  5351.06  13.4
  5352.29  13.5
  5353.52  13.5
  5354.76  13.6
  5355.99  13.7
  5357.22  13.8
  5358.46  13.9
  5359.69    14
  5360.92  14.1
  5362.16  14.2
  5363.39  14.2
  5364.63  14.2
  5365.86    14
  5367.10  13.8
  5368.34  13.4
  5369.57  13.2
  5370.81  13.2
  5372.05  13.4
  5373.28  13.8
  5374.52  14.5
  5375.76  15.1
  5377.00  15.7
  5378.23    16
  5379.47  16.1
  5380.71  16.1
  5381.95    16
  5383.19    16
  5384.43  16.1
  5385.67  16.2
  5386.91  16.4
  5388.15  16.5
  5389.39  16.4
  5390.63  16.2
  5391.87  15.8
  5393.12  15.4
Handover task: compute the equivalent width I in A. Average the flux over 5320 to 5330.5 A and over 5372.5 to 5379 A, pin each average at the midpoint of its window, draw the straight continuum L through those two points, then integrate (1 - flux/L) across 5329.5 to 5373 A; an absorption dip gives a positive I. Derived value 2.79 A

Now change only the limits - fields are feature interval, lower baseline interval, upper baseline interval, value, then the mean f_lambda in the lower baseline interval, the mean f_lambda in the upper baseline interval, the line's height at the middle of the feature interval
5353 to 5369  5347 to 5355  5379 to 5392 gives 0.3 A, 13.3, 16.2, 14.1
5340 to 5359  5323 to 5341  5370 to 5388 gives 1.1 A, 13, 15.3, 13.9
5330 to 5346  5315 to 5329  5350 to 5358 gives 1.0 A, 13.8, 13.6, 13.7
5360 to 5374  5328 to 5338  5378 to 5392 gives 1.2 A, 13.1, 16.2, 15.1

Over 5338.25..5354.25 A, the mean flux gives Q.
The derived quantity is 12.8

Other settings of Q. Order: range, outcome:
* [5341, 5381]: 13.8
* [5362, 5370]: 13.9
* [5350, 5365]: 13.8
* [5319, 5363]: 13.3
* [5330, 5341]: 13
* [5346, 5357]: 13.3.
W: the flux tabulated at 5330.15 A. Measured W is 12.8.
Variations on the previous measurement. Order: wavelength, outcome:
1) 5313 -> 14.3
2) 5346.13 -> 12.7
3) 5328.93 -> 12.6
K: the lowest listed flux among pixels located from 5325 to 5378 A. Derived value 12.2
